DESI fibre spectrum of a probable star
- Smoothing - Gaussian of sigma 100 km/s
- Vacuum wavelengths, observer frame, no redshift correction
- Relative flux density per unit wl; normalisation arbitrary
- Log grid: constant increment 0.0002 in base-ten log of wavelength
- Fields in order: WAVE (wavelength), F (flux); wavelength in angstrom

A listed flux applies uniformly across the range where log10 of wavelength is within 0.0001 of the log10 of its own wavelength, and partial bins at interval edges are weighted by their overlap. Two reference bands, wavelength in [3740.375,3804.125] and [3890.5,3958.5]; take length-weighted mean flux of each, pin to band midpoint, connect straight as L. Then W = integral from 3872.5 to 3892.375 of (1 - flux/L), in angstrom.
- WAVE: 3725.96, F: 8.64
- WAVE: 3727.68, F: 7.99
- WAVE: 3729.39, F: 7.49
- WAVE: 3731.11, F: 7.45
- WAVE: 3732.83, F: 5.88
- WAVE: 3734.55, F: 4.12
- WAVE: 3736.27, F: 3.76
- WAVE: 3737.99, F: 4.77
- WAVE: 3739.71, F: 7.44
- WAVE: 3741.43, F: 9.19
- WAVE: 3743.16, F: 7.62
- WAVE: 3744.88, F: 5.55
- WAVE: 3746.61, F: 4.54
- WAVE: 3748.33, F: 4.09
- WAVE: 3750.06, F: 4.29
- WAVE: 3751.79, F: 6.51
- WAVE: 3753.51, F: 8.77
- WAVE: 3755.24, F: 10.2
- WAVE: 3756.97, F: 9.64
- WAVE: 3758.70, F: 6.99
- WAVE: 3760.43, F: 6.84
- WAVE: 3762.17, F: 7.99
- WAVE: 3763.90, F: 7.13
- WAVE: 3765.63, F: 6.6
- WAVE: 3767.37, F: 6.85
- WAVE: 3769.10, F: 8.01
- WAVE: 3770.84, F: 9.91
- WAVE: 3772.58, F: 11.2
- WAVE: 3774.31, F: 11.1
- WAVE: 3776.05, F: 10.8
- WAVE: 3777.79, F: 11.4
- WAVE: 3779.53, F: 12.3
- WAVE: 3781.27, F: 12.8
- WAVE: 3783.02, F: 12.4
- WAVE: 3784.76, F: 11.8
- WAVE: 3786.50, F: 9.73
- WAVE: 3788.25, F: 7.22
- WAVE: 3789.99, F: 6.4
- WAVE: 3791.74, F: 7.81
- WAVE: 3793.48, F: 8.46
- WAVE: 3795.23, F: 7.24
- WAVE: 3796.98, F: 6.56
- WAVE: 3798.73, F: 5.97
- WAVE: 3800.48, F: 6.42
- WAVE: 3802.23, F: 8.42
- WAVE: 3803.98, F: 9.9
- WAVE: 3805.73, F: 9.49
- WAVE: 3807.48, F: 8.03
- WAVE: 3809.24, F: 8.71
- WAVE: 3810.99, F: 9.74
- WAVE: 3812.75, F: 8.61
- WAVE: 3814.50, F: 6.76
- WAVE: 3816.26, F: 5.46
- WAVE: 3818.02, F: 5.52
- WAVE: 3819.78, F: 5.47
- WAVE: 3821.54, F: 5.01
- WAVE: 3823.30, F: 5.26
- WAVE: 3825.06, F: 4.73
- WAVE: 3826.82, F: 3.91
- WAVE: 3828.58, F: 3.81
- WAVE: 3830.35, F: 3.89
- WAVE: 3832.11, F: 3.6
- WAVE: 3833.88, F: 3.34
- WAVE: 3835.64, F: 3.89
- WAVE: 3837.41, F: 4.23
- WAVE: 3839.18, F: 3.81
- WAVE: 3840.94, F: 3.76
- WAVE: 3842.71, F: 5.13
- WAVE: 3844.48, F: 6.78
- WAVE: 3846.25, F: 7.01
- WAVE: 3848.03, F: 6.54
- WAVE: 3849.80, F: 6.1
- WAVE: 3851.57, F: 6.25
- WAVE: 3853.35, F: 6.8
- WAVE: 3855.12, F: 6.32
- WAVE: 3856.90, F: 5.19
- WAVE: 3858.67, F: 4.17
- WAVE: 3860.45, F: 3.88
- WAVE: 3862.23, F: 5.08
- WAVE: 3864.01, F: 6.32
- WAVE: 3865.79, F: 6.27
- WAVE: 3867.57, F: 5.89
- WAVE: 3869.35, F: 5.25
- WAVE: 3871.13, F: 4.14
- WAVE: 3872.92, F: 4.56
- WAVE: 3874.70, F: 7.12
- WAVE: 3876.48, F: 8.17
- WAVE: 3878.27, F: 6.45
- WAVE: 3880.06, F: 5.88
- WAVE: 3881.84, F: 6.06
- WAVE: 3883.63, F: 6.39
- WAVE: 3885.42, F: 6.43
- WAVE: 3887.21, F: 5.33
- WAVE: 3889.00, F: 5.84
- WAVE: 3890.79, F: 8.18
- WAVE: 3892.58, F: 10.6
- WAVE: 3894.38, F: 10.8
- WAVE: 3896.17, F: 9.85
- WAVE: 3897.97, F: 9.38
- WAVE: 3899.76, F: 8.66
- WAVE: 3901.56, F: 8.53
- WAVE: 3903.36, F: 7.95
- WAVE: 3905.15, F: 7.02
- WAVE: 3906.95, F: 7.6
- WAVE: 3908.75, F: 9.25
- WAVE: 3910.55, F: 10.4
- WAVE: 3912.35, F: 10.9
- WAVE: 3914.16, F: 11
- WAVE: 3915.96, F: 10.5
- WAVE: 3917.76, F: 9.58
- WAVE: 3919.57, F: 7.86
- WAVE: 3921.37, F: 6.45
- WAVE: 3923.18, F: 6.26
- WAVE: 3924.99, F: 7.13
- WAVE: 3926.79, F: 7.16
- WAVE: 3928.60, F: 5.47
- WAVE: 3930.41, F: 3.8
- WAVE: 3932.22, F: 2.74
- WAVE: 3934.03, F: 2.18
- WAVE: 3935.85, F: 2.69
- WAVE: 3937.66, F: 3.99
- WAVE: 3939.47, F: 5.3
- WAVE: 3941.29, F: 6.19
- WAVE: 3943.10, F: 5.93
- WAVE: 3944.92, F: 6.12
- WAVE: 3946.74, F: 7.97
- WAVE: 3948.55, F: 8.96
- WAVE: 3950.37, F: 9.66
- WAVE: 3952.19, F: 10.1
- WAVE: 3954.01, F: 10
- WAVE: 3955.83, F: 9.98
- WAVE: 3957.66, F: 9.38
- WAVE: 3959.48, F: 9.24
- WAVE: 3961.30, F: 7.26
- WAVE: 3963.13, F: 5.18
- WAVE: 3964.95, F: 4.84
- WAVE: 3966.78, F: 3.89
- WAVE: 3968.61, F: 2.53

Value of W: 3.3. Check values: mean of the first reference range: 8.32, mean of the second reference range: 7.77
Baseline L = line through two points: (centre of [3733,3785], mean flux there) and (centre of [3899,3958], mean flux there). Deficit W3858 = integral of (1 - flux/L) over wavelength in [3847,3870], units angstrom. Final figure 6.0 angstrom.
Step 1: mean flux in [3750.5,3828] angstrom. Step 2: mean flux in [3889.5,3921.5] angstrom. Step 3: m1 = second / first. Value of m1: 1.1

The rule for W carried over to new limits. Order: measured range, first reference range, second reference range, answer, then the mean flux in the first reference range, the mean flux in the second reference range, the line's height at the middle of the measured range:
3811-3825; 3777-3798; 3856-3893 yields 3.6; 9.47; 6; 8.26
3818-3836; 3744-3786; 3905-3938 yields 8.2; 8.67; 6.99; 8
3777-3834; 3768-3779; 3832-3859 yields 5.5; 10.4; 5.25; 8.11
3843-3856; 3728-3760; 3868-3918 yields 1.8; 6.6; 7.89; 7.51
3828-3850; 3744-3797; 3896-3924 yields 9.9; 8.46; 8.8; 8.63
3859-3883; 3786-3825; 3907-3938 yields 4.6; 7.29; 6.97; 7.11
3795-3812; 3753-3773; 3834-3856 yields -3.0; 8.27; 5.48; 6.89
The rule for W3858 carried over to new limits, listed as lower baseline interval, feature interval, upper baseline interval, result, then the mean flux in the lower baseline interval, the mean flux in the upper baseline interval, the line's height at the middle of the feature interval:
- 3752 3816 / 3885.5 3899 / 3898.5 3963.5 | -1.07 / 8.78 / 7.48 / 7.83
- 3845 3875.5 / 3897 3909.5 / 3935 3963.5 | -3.45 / 5.71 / 7.43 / 6.54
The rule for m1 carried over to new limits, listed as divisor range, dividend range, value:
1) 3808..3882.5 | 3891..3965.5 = 1.37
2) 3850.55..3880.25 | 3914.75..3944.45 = 1.02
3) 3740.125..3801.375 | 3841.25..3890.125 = 0.71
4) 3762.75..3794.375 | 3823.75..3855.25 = 0.52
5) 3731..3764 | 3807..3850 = 0.84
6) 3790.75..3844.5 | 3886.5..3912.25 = 1.41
